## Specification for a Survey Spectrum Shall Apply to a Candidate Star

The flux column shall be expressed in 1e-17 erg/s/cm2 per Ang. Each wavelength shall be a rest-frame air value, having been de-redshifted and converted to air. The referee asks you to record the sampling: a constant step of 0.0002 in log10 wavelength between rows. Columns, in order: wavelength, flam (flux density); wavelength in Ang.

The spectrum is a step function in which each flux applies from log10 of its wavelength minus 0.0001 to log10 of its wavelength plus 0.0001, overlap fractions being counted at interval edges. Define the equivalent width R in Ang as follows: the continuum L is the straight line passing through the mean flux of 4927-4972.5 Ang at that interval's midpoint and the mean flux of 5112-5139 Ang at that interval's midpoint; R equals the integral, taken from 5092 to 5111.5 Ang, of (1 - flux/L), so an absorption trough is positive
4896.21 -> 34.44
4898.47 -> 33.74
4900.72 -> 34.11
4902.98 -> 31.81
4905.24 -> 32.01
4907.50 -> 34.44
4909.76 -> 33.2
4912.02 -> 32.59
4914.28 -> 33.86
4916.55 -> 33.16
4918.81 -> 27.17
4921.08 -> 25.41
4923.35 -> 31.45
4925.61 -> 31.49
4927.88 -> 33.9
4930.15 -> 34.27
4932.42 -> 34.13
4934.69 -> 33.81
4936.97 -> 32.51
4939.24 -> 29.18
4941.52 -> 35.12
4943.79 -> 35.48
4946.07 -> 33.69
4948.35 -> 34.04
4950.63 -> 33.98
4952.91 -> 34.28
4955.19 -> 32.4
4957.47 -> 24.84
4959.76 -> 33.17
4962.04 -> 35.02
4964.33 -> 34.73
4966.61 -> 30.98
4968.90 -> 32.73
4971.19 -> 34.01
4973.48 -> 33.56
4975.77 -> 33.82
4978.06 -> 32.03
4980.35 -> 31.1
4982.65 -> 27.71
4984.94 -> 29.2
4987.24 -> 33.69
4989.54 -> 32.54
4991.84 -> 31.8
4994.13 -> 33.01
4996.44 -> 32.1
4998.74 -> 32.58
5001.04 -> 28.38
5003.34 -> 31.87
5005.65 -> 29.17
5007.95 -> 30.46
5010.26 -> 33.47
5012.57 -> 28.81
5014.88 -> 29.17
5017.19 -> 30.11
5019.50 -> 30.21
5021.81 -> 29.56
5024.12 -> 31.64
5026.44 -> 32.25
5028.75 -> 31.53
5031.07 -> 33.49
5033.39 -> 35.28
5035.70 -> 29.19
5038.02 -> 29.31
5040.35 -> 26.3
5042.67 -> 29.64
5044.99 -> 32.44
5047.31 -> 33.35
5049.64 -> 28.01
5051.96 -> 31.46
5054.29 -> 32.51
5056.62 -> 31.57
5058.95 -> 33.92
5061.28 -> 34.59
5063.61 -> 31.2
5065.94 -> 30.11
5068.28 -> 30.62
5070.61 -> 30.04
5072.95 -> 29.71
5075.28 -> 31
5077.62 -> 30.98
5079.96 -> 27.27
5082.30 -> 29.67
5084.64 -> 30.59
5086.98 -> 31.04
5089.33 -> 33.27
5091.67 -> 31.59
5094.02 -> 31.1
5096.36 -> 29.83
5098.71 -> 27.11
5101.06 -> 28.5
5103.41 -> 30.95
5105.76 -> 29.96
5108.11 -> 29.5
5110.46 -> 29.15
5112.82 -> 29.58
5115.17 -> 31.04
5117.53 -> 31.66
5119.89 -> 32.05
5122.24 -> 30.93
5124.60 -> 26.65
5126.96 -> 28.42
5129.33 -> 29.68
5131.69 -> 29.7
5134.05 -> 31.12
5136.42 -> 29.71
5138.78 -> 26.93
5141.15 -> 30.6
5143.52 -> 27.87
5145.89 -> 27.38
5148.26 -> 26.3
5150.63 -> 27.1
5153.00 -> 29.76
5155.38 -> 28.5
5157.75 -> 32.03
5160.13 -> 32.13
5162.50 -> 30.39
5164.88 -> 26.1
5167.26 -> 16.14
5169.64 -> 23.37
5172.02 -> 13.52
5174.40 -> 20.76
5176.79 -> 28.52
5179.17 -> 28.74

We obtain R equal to 0.5 Ang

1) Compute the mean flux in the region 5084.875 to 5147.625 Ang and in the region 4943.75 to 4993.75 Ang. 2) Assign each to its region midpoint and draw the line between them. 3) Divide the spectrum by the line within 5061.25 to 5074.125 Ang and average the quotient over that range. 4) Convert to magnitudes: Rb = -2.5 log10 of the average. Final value -0.003 mag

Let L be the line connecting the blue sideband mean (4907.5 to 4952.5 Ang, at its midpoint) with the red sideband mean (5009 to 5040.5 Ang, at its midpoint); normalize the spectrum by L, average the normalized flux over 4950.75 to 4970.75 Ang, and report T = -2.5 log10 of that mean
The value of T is -0.012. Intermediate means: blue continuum 32.6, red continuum 30.9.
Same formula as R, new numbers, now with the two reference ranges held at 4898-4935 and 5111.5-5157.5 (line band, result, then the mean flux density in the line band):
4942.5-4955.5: -0.9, 34.1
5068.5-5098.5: -0.4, 30.4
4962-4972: -0.5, 33.3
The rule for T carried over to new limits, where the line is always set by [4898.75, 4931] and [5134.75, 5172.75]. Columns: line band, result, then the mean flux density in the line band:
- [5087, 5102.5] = -0.08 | 30.3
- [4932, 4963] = -0.05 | 32.9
